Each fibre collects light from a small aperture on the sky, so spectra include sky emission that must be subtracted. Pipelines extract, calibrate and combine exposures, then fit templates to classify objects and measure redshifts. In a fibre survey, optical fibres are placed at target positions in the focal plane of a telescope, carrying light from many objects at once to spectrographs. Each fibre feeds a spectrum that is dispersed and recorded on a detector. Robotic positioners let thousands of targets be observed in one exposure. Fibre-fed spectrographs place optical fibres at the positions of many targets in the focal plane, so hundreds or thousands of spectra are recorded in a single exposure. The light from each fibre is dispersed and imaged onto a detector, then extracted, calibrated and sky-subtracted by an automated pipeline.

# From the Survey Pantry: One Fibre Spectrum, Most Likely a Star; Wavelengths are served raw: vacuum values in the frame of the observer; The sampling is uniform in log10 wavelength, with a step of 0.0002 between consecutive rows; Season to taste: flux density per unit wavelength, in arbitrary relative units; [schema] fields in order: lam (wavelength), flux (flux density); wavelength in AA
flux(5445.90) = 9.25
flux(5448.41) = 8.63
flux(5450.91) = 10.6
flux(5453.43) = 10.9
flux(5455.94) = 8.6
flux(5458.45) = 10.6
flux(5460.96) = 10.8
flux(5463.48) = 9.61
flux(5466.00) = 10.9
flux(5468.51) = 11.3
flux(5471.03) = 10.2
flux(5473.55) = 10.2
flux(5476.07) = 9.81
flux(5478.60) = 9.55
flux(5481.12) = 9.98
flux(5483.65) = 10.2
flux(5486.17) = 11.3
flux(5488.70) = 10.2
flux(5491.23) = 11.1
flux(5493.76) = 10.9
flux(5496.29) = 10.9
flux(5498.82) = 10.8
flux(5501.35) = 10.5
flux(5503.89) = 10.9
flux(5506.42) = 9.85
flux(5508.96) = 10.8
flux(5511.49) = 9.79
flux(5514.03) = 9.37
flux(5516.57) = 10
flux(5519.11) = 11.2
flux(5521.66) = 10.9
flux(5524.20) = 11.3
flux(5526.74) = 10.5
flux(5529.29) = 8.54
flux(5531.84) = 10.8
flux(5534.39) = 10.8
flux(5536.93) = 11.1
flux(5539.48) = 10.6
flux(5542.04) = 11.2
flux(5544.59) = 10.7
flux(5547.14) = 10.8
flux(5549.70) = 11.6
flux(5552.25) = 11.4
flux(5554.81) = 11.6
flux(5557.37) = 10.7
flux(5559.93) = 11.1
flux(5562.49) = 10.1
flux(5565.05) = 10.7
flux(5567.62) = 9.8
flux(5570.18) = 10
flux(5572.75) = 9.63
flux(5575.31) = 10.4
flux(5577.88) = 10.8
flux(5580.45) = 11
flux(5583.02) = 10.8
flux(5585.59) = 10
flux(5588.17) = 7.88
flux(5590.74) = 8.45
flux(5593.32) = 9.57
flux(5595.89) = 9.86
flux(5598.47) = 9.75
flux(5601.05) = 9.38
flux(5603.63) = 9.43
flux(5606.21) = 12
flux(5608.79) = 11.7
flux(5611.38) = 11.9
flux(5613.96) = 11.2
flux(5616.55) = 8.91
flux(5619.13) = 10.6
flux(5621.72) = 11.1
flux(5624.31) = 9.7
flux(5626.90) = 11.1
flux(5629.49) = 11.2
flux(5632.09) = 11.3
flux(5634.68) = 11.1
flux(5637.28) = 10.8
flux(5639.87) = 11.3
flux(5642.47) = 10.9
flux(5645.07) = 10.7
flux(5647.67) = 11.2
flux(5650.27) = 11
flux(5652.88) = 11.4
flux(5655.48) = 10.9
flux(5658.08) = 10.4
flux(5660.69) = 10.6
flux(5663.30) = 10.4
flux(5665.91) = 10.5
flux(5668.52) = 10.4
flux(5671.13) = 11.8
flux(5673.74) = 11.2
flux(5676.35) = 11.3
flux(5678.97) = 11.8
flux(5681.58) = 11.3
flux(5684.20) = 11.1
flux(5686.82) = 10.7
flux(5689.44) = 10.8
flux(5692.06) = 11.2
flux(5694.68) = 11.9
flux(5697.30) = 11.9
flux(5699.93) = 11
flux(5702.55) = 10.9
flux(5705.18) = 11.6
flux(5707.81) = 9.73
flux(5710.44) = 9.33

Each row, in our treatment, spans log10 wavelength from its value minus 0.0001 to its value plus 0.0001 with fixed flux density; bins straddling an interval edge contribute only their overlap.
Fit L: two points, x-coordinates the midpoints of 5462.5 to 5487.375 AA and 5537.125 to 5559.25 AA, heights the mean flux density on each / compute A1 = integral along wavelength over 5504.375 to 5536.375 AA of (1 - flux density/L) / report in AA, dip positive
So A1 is 1.3 AA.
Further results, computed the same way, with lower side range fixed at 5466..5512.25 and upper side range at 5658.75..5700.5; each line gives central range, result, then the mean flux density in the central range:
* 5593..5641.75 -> 1.1 AA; 10.7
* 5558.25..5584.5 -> 0.8 AA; 10.4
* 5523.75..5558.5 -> -0.5 AA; 10.8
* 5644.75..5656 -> -0.1 AA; 11.1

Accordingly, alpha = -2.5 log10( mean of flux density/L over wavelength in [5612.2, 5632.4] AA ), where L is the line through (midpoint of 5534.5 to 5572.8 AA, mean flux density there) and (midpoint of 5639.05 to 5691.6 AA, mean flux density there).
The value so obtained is 0.03 mag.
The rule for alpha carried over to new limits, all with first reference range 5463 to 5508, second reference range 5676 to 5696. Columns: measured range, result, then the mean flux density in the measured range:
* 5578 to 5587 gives 0.027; 10.6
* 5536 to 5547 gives -0.019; 10.9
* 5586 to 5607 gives 0.150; 9.5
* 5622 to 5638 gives 0.016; 10.9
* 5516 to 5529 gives -0.003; 10.7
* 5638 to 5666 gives 0.026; 10.9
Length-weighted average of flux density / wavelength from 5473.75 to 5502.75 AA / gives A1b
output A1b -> 10.5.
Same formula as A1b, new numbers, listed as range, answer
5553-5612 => 10.3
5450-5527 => 10.4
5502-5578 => 10.6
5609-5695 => 11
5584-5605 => 9.32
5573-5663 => 10.5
